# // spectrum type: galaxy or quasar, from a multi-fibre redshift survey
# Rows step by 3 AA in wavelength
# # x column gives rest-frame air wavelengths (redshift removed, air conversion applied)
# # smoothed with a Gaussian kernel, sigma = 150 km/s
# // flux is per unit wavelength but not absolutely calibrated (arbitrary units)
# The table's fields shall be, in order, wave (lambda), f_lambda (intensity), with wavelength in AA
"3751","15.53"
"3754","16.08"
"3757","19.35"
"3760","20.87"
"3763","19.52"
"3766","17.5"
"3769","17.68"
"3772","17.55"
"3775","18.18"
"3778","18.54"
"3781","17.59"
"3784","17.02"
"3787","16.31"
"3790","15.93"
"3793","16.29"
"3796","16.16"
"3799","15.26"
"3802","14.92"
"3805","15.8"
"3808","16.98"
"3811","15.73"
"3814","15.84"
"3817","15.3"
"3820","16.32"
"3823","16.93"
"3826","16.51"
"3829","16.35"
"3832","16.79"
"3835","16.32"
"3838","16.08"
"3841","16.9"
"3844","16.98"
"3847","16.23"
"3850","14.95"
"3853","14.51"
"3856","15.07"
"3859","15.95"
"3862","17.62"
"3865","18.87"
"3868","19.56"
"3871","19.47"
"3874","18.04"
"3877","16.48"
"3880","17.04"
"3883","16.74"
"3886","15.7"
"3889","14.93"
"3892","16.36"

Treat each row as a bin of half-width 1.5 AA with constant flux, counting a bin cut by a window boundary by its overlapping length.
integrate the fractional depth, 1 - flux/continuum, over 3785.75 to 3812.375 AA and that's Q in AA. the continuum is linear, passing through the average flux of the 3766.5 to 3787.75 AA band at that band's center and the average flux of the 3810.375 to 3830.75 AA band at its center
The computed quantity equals 1.5 AA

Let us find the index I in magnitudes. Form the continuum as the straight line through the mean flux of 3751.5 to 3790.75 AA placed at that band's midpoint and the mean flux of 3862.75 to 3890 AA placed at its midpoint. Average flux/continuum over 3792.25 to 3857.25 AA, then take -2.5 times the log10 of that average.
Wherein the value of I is 0.106 mag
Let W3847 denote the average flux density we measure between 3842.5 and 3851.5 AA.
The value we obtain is 16.1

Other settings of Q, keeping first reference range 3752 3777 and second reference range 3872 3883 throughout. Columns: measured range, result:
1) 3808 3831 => 2.02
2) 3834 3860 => 2.43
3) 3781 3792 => 0.92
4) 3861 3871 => -0.88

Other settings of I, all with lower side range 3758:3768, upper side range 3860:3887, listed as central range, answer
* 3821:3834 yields 0.107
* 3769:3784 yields 0.070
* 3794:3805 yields 0.203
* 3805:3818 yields 0.164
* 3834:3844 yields 0.105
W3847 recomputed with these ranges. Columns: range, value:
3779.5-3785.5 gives 17.3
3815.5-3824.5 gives 16.2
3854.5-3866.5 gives 16.9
